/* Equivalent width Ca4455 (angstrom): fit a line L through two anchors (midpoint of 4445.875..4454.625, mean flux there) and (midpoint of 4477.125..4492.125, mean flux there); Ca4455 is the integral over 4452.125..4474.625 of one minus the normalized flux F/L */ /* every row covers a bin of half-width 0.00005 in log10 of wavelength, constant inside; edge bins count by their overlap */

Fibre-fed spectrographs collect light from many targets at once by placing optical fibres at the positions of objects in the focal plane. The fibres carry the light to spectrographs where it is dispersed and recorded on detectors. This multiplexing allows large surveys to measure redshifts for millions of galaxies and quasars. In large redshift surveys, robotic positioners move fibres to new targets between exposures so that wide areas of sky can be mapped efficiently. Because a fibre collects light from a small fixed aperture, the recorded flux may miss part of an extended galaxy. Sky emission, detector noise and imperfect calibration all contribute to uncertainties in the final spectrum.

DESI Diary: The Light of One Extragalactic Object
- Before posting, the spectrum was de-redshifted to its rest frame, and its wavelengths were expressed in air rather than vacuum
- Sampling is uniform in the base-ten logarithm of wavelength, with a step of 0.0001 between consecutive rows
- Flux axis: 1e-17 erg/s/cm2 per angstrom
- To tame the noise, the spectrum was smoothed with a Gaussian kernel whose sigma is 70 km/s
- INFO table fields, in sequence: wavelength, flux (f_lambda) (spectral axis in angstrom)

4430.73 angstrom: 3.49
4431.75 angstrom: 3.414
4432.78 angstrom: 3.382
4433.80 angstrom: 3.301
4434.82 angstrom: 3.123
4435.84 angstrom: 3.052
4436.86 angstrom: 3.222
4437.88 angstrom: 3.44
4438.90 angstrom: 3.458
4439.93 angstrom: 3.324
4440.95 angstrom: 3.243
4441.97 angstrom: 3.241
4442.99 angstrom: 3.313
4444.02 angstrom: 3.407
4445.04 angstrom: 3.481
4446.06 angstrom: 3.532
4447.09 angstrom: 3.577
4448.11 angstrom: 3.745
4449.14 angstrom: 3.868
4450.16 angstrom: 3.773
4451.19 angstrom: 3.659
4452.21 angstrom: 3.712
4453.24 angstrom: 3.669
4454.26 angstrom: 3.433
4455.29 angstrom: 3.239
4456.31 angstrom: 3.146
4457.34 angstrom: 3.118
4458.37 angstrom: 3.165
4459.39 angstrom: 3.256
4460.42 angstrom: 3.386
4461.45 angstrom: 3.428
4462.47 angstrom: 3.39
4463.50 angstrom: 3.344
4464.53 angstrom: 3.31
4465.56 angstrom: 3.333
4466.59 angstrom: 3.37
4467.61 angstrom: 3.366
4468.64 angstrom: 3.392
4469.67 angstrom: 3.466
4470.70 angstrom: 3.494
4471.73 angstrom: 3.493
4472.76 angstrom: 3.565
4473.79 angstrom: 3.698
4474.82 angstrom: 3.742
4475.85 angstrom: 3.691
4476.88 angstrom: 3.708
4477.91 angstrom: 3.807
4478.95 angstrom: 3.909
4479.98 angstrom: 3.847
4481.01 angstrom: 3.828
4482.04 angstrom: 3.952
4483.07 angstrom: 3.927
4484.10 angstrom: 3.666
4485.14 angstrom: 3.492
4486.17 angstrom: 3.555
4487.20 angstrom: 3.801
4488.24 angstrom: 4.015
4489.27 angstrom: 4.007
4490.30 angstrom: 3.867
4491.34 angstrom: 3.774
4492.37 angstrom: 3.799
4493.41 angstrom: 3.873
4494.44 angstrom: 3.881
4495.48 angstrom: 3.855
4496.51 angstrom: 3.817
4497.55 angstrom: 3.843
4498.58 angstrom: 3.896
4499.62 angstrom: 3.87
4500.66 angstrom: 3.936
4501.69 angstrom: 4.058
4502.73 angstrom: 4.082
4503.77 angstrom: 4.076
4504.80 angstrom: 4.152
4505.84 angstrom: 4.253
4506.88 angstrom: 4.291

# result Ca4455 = 2.0 angstrom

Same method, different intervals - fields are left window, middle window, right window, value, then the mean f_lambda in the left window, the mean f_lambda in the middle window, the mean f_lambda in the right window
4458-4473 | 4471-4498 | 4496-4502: -0.8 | 3.38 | 3.78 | 3.9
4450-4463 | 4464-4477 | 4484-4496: 0.2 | 3.4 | 3.5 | 3.8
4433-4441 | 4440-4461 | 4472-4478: -0.2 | 3.28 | 3.45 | 3.69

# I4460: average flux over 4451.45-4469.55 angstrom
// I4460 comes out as 3.36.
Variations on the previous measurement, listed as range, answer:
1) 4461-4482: 3.57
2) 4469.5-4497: 3.76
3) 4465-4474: 3.46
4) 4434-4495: 3.55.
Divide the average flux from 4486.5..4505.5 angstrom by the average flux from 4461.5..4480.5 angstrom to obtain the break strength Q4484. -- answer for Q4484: 1.11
